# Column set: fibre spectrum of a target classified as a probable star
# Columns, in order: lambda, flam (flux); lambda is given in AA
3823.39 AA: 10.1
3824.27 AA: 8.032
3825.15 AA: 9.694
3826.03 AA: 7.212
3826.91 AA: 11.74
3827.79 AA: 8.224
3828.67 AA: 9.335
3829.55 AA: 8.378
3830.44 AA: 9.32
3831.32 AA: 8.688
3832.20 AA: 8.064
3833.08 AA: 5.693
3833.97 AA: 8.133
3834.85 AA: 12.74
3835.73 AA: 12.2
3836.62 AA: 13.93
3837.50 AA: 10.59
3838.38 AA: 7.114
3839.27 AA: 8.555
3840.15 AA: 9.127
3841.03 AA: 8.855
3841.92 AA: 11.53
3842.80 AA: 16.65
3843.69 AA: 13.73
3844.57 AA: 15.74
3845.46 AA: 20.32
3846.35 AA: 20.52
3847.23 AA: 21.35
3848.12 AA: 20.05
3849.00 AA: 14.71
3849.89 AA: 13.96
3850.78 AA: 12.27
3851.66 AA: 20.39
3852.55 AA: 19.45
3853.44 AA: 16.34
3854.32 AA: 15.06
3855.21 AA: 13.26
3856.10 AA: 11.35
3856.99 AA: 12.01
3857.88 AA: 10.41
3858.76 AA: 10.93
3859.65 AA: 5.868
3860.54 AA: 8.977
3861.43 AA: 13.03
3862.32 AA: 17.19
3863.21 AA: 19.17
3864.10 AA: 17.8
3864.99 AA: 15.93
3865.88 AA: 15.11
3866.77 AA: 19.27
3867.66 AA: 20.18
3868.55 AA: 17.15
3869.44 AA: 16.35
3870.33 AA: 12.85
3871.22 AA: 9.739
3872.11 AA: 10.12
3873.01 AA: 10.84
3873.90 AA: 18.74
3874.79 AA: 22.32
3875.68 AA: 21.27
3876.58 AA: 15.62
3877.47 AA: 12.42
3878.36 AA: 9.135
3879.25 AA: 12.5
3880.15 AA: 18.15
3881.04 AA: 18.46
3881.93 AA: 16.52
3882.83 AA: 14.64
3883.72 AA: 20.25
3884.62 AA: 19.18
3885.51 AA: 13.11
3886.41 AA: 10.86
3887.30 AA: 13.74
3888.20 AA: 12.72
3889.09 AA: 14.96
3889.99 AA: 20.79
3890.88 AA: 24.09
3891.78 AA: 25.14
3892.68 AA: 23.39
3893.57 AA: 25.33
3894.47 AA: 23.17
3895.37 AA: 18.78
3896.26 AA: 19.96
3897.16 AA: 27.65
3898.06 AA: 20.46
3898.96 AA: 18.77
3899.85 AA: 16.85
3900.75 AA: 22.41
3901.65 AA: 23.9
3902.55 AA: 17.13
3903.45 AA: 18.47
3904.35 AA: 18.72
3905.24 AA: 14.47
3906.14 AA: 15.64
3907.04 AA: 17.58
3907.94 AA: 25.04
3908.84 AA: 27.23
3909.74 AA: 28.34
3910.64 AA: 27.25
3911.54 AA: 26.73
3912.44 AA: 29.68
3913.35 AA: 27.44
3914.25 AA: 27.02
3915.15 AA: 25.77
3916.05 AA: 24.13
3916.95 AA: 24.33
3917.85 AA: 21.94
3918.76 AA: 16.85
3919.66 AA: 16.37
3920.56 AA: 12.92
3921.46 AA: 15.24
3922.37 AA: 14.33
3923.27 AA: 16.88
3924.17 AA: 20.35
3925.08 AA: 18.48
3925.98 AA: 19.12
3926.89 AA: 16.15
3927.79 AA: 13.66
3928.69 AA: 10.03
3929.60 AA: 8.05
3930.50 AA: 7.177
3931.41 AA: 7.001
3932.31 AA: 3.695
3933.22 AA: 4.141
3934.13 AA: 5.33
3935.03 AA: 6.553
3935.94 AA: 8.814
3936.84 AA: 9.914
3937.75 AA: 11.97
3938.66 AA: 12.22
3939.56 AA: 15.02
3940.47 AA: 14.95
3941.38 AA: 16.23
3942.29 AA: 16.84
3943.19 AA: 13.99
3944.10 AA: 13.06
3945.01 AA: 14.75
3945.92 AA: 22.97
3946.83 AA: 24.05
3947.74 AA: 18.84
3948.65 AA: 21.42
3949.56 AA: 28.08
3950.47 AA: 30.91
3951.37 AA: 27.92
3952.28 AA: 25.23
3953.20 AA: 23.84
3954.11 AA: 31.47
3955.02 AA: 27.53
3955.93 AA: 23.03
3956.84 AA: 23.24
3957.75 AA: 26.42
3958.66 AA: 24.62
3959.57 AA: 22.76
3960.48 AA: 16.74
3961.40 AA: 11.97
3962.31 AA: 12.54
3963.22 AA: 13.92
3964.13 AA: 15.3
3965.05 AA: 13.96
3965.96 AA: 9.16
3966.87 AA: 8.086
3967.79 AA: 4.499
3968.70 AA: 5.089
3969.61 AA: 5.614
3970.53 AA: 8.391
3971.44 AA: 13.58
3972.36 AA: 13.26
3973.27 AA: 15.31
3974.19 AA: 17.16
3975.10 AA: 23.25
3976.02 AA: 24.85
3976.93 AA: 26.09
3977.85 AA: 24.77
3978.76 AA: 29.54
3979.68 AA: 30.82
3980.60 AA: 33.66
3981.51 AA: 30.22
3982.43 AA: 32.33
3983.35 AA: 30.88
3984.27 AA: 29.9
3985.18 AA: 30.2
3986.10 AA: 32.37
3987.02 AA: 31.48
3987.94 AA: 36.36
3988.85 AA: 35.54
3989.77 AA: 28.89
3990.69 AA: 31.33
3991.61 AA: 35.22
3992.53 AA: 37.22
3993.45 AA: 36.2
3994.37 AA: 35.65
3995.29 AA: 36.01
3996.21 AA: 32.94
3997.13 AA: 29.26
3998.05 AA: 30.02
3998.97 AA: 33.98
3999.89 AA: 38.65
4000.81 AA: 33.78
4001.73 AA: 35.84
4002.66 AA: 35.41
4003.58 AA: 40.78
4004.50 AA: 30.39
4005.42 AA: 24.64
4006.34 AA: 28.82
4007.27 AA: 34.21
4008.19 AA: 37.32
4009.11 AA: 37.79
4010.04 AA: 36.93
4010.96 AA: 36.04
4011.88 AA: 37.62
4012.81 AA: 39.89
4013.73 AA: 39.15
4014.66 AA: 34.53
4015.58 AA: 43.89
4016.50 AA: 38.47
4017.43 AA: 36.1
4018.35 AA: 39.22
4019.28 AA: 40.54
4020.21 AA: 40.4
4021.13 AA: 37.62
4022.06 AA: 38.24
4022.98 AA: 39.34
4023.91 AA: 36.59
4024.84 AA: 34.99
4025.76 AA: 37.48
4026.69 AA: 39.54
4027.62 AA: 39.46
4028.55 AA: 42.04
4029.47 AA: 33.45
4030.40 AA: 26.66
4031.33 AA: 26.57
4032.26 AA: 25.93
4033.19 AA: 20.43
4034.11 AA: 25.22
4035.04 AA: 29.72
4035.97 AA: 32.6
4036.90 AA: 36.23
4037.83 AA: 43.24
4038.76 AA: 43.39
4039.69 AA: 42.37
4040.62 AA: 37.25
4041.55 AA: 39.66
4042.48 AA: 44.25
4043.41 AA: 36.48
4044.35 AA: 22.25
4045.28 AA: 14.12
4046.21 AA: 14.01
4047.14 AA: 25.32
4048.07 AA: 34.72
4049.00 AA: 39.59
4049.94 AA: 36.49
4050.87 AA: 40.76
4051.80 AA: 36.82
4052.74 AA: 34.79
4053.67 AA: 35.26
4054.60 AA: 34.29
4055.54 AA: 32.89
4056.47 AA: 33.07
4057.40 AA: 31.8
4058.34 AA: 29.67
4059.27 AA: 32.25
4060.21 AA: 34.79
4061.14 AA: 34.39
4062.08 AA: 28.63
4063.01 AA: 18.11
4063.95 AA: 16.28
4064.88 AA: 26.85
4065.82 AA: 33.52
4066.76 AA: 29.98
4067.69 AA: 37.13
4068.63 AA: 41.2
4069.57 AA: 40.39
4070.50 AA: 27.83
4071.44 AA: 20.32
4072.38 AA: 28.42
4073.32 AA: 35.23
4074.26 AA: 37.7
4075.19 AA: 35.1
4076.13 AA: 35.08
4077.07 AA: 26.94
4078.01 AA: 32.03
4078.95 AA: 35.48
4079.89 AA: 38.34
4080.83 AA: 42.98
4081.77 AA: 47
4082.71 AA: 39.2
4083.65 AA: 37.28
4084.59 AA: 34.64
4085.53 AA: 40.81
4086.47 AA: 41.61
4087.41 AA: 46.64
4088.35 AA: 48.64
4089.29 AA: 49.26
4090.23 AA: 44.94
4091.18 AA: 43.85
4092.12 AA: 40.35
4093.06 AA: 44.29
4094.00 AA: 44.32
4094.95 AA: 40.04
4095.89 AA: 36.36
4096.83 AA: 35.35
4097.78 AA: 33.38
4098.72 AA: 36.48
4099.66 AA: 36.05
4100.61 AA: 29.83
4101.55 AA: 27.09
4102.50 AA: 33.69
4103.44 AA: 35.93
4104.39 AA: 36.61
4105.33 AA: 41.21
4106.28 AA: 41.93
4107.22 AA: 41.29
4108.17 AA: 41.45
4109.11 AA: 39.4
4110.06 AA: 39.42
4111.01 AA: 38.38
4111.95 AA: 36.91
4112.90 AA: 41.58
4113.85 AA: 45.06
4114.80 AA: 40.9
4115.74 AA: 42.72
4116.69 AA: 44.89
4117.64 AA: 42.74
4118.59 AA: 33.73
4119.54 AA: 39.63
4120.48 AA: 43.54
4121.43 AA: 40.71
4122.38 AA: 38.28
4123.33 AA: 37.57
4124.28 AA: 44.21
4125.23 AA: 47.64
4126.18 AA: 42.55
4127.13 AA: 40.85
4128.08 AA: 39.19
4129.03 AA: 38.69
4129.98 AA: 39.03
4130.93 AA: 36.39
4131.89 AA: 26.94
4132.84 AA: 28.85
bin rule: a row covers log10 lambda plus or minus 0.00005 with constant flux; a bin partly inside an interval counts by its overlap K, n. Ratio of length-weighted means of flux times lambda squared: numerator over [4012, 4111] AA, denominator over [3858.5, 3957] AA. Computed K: 2.2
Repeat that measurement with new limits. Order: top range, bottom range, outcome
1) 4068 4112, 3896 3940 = 2.37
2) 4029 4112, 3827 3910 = 2.46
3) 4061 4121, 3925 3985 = 2.23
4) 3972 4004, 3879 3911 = 1.65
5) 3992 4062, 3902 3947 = 2.17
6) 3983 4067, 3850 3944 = 2.16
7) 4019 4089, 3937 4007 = 1.48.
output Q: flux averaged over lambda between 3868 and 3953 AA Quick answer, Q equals 17.8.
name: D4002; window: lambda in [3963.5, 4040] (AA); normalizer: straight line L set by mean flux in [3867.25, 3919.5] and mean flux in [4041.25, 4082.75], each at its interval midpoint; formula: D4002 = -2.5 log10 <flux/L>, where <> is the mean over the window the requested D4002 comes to -0.09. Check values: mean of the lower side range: 19.4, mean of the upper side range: 32.6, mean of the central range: 30.7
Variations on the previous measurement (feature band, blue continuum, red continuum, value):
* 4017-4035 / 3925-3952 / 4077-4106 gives -0.21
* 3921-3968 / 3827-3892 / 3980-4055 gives 0.48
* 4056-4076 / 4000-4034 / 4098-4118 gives 0.19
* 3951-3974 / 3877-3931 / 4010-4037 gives 0.50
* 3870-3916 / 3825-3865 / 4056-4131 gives -0.10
